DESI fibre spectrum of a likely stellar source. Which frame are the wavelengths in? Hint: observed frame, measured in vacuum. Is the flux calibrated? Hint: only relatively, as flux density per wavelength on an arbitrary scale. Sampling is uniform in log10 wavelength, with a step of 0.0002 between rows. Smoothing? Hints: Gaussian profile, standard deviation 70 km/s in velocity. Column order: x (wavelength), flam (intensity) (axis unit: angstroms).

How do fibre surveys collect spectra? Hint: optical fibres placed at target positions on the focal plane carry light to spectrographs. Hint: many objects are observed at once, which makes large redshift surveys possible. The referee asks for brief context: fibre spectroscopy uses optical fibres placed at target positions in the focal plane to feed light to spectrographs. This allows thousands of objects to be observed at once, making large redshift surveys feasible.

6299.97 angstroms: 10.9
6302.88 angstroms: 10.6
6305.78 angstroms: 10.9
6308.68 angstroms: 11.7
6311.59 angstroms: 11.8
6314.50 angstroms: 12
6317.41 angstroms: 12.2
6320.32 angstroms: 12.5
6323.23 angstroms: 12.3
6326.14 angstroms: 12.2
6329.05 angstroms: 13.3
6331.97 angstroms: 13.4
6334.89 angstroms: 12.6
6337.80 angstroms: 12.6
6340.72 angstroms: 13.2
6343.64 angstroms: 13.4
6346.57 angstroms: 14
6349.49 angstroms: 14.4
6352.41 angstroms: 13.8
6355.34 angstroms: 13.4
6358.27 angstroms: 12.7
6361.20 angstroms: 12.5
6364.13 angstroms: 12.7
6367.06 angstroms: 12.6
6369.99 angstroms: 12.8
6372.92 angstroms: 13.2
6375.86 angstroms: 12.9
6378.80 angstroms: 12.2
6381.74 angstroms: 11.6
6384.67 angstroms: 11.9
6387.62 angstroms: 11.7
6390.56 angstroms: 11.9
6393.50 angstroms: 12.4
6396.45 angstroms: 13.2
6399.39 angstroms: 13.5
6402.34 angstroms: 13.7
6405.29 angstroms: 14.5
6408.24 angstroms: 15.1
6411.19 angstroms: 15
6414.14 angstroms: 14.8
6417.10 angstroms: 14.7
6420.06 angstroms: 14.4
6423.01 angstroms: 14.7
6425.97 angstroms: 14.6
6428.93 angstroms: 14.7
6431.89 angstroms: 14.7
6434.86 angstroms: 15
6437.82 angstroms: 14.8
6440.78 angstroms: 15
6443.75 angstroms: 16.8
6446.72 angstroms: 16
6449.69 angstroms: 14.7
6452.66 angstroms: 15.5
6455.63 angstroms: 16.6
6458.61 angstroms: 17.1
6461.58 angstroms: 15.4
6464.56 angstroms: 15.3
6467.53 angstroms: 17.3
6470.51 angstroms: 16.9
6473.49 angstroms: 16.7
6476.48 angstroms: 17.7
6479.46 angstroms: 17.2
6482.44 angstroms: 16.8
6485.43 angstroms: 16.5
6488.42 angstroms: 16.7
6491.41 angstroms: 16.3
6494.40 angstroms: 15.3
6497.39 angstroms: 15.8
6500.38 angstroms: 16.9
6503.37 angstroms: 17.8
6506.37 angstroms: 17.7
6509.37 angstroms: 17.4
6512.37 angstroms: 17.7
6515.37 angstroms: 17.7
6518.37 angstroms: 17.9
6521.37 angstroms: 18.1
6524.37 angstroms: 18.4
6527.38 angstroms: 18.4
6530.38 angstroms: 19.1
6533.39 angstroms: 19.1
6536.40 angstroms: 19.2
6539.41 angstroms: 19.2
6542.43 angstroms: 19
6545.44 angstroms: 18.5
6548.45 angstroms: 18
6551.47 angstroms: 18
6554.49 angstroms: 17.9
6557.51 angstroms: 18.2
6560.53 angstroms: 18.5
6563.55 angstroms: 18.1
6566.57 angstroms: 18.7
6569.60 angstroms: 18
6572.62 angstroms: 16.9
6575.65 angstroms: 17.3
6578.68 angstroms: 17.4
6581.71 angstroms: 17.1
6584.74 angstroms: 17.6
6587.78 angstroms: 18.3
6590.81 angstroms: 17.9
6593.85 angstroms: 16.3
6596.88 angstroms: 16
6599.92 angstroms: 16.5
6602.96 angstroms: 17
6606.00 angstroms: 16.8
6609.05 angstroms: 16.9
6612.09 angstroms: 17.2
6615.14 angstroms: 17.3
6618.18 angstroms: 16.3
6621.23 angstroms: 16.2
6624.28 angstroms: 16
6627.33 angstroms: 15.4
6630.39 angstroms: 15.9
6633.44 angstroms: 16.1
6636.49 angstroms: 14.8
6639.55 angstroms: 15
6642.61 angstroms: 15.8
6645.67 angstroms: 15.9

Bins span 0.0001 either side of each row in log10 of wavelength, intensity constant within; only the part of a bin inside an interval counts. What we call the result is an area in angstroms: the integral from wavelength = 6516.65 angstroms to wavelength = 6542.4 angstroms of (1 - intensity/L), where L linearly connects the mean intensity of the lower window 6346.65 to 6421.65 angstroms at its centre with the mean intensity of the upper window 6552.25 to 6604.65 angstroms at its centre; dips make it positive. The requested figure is -3.5 angstroms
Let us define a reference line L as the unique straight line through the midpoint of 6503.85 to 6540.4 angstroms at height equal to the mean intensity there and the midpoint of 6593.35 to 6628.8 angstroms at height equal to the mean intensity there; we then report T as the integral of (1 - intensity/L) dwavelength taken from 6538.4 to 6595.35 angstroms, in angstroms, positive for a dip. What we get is -1.7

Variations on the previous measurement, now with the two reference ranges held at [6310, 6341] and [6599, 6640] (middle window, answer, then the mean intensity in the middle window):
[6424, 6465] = -4.1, 15.4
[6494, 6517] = -3.6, 17.1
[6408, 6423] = -1.2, 14.8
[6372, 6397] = 1.9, 12.3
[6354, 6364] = 0.1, 12.8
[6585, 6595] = -1.0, 17.5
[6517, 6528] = -2.3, 18.2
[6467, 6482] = -2.8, 17.1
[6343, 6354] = -1.0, 13.9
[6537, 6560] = -4.6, 18.4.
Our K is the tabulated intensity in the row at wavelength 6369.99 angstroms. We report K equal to 12.8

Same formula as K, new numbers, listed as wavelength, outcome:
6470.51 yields 16.9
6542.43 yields 19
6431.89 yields 14.7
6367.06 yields 12.6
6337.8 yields 12.6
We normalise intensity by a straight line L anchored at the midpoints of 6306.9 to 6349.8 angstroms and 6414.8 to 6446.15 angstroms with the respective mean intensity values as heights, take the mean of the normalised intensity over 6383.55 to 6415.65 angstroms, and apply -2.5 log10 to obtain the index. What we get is 0.07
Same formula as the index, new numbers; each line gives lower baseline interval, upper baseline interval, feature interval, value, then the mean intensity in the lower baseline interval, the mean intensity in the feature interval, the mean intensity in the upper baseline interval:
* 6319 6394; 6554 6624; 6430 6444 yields -0.056 mag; 12.8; 15.1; 17.3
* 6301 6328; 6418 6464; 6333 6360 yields -0.053 mag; 11.8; 13.3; 15.3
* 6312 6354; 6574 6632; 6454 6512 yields -0.111 mag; 13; 16.7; 16.8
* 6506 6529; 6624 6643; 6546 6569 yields -0.068 mag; 17.9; 18.2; 15.5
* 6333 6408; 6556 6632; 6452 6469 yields -0.113 mag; 13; 16.2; 17.1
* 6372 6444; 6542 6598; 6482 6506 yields -0.042 mag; 13.8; 16.6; 17.8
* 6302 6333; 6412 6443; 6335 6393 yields 0.034 mag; 12.1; 12.8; 14.8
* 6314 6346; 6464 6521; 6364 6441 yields 0.078 mag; 12.8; 13.6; 17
